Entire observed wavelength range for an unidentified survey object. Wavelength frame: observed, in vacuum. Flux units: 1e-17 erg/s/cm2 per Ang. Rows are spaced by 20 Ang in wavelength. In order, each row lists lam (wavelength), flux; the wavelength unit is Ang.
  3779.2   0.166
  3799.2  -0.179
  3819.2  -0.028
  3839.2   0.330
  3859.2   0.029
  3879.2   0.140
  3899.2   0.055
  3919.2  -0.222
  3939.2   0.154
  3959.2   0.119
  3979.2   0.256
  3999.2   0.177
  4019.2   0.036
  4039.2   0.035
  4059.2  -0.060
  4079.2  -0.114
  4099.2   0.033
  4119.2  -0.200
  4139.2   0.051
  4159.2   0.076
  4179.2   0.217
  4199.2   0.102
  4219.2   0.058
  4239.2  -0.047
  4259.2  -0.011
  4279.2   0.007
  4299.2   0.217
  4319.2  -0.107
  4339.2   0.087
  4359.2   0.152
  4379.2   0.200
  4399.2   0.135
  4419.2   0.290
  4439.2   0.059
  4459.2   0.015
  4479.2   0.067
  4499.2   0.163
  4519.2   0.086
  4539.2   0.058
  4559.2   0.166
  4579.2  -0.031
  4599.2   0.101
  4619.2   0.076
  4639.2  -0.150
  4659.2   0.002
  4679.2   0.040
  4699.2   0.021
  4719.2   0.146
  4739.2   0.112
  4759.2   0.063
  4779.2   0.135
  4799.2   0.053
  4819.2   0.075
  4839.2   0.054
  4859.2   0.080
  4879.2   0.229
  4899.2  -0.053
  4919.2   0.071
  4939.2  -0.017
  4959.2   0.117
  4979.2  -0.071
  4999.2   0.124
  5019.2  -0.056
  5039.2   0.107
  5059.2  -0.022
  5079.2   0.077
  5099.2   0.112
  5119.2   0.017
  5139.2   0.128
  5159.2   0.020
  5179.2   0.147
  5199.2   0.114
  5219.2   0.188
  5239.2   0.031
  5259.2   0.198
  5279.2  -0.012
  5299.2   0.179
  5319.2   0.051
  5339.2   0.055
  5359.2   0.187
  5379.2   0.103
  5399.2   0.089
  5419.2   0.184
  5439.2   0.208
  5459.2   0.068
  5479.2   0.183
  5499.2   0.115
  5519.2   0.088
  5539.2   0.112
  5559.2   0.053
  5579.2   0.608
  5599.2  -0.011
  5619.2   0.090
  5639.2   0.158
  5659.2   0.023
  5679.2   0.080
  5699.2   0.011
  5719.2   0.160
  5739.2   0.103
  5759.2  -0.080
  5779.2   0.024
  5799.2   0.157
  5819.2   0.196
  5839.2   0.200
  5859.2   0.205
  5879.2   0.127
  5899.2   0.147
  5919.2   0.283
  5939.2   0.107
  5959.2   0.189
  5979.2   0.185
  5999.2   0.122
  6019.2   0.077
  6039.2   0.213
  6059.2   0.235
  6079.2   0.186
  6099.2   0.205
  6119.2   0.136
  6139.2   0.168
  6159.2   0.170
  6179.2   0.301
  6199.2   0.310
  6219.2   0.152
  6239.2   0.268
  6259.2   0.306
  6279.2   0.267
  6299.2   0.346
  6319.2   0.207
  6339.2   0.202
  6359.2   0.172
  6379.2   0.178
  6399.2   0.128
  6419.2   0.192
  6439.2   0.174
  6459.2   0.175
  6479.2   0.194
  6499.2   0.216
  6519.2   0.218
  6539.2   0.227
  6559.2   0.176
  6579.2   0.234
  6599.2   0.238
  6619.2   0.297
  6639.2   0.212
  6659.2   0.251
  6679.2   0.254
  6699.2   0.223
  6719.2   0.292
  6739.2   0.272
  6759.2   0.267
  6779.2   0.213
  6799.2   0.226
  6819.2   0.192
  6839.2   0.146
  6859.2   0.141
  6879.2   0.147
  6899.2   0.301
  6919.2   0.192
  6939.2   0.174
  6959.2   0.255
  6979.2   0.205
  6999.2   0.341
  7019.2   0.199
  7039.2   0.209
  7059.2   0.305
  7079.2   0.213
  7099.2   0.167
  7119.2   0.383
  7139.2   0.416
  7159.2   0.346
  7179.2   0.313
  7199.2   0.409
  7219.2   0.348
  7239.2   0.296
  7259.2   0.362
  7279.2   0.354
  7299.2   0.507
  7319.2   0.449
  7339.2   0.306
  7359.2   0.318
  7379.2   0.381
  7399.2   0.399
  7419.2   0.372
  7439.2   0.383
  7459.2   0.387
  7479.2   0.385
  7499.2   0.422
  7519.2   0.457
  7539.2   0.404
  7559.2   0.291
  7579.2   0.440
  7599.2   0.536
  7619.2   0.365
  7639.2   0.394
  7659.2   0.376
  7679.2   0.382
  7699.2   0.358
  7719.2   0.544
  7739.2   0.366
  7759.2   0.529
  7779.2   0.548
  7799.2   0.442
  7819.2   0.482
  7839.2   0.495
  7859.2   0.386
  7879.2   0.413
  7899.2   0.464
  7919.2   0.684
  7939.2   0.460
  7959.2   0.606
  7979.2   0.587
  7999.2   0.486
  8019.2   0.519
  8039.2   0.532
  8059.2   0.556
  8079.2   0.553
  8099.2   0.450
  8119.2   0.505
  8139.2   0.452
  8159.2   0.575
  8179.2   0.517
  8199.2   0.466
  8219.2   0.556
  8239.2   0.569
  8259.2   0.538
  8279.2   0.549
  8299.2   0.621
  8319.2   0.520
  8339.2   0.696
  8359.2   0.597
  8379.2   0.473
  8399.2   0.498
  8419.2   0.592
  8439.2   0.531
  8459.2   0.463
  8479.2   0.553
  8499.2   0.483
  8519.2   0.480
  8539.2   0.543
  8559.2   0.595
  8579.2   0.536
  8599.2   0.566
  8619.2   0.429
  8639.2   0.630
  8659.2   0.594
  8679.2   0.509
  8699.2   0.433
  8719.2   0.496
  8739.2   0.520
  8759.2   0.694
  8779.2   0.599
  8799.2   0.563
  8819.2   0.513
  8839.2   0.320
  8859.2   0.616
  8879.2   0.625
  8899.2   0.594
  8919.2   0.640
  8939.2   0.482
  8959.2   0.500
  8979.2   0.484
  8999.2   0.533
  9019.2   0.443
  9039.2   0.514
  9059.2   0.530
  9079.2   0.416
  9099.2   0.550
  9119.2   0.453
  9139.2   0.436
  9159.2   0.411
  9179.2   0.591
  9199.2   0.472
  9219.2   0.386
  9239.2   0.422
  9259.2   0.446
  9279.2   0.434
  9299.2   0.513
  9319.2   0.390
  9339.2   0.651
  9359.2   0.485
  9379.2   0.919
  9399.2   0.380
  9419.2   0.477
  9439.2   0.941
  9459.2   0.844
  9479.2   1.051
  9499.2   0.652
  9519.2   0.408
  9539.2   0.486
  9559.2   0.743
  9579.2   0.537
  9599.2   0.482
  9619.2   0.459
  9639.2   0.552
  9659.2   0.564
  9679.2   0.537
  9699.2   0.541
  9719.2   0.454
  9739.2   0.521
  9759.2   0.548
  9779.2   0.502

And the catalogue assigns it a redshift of 0.79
